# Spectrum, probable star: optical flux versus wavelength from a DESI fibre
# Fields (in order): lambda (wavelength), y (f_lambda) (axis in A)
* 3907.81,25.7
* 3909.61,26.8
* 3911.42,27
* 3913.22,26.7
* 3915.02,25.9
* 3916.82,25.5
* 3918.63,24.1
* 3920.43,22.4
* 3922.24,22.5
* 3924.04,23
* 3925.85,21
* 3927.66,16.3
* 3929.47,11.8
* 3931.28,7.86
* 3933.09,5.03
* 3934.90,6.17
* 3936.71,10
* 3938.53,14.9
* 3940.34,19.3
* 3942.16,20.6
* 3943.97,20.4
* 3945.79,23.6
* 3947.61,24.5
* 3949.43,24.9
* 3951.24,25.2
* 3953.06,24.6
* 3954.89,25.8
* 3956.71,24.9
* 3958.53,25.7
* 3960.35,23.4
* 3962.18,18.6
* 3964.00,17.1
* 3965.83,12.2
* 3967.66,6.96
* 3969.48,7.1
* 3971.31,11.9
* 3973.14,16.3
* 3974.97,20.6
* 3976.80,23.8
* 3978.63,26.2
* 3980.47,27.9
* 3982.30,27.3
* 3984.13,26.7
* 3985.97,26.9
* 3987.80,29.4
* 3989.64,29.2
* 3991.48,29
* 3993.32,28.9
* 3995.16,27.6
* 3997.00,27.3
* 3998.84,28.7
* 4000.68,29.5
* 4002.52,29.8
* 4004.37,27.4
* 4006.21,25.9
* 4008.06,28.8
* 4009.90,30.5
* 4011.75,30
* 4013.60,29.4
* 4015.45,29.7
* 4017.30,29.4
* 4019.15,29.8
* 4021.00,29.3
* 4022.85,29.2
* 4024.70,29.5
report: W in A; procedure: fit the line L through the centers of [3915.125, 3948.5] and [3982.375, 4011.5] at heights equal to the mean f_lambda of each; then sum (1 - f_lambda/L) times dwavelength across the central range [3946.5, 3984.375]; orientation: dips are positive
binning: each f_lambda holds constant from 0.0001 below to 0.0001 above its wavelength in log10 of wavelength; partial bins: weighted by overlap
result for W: 3.5 A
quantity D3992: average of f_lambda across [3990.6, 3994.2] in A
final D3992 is 28.9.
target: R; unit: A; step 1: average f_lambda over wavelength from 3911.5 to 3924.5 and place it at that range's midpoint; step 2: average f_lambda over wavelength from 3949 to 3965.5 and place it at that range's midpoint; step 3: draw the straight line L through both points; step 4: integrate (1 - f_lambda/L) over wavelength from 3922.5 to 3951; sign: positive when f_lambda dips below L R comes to 8.1 A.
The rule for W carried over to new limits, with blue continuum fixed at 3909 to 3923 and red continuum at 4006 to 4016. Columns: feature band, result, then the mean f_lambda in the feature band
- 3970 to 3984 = 3.0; 21.9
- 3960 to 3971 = 5.5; 13.6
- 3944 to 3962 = 1.6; 24.3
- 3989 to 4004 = 0.0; 28.7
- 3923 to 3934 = 4.9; 14.3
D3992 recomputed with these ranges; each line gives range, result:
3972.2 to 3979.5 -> 21.7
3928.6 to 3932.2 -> 9.79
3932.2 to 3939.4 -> 9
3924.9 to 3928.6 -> 18.6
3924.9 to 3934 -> 12.4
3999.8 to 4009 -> 28.3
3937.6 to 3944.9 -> 18.8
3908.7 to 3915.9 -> 26.6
